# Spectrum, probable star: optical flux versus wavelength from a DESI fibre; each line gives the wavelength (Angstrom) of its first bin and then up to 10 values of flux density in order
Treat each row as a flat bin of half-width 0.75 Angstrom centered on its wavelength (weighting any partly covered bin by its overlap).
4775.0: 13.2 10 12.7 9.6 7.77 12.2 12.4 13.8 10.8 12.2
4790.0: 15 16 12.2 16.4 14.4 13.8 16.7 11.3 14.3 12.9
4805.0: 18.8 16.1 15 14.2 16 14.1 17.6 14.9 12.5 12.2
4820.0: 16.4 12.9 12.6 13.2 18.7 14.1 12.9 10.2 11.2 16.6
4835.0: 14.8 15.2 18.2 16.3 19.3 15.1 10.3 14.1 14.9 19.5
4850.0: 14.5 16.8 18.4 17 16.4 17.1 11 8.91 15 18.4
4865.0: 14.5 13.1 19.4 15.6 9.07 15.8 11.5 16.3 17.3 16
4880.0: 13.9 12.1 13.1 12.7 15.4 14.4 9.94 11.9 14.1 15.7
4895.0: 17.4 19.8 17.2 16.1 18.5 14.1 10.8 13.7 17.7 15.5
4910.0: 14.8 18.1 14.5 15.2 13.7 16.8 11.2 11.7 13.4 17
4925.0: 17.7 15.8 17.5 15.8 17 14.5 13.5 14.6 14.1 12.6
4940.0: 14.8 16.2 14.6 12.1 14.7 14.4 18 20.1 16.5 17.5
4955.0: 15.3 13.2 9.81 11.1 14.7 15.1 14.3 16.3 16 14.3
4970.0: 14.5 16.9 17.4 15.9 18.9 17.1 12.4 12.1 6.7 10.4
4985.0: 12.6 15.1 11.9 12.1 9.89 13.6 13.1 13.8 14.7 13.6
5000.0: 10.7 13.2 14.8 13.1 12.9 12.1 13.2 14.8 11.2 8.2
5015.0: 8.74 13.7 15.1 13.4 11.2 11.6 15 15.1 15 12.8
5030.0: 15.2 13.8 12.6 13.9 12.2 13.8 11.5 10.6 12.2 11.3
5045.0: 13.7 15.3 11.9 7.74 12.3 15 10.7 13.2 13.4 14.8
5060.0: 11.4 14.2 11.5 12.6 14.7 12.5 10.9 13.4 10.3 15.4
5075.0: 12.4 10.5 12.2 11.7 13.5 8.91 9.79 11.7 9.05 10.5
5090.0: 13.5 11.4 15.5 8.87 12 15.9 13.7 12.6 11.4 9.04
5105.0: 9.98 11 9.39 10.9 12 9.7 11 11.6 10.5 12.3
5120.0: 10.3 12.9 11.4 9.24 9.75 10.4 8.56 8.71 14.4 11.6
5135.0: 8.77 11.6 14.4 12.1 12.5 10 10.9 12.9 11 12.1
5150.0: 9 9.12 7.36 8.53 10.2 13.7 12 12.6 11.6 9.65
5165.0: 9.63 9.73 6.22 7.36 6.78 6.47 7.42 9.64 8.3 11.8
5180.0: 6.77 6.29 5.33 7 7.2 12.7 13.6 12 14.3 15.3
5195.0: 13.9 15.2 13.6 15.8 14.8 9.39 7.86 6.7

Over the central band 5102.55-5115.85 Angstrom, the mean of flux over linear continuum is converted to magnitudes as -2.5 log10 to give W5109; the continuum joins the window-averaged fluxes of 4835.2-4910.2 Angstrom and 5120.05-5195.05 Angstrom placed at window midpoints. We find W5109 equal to 0.06 mag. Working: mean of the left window 15.1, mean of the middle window 10.5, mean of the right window 10.3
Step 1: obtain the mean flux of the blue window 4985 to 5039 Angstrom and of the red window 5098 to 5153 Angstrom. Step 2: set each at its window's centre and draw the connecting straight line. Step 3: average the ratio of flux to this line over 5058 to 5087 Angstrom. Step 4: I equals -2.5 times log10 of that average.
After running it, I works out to -0.02 mag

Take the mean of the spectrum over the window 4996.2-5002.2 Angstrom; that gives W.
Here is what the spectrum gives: 13.1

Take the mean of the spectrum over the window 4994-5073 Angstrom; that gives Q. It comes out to 12.8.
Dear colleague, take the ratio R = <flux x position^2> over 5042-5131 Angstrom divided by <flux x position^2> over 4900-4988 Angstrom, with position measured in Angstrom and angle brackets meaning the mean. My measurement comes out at 0.8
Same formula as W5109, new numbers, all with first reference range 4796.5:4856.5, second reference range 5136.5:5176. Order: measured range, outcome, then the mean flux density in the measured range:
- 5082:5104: -0.06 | 11.7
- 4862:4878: -0.06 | 15.1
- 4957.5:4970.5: -0.09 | 14.1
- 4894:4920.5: -0.12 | 15.5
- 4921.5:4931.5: -0.21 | 16.4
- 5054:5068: -0.13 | 13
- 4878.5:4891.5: 0.08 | 13.1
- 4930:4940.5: -0.08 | 14.5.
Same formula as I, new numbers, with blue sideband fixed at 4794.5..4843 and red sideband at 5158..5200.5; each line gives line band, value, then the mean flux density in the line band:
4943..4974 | -0.16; 15.1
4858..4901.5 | -0.04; 14.6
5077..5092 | 0.03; 11.2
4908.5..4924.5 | -0.09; 14.7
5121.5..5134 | 0.03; 10.6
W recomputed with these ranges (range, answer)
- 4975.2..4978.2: 18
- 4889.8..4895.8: 14.8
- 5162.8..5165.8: 9.64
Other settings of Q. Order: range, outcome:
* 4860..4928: 14.8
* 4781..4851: 14.4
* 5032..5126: 11.9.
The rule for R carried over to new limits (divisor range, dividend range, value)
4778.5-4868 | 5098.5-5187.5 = 0.80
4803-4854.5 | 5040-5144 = 0.86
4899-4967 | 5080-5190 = 0.76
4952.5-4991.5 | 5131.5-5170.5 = 0.82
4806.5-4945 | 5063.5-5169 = 0.83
